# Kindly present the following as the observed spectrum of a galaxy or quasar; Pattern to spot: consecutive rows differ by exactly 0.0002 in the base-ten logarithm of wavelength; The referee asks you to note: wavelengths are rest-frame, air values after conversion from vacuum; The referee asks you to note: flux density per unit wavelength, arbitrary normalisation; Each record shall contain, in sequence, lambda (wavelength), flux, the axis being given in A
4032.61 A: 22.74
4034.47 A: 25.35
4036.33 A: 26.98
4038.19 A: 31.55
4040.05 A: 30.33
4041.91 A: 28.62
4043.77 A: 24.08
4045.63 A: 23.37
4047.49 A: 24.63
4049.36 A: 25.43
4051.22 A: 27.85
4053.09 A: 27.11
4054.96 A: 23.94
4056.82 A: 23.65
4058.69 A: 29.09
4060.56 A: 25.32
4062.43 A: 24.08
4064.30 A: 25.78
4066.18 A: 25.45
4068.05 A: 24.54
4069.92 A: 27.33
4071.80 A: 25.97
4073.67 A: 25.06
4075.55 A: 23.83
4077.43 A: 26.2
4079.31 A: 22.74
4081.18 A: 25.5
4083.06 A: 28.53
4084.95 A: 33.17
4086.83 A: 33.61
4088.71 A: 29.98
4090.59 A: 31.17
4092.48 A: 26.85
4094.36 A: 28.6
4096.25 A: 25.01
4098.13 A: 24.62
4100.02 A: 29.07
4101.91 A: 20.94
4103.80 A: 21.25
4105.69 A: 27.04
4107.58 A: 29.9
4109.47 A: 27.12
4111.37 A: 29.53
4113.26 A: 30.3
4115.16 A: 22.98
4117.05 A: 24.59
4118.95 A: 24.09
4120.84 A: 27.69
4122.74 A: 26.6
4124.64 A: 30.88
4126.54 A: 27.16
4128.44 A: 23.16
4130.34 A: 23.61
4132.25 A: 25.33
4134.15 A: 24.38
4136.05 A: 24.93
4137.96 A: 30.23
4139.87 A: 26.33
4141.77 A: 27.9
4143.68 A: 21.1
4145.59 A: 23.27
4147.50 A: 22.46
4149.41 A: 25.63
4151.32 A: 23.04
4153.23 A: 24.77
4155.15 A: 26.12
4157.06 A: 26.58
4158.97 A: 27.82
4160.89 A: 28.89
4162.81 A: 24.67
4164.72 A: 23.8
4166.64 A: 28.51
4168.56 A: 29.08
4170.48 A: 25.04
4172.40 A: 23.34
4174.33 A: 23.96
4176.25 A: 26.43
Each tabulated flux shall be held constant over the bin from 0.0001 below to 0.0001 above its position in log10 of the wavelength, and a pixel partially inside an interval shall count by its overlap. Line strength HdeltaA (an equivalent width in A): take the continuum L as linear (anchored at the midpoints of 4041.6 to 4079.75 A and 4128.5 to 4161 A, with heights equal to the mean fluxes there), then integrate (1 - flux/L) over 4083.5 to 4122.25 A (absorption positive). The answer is -3.1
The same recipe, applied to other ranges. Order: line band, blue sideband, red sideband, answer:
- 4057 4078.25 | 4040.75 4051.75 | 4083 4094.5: 1.9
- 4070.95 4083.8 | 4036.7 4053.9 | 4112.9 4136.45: 0.6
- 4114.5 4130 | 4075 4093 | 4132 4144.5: 0.4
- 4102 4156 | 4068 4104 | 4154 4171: 2.2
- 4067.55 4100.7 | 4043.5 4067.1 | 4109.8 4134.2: -2.0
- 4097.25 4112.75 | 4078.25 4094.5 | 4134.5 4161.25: 0.9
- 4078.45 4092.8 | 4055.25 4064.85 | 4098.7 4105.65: -2.5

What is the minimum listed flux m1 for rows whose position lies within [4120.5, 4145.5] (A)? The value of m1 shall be 21.1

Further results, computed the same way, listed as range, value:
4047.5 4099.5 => 22.74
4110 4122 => 22.98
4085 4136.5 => 20.94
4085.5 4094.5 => 26.85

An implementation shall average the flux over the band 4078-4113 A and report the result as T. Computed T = 27.5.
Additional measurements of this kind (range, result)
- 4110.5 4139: 26.4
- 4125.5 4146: 25.3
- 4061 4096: 27.1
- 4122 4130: 26.7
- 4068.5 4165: 26.3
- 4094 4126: 26.5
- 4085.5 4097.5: 29.2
